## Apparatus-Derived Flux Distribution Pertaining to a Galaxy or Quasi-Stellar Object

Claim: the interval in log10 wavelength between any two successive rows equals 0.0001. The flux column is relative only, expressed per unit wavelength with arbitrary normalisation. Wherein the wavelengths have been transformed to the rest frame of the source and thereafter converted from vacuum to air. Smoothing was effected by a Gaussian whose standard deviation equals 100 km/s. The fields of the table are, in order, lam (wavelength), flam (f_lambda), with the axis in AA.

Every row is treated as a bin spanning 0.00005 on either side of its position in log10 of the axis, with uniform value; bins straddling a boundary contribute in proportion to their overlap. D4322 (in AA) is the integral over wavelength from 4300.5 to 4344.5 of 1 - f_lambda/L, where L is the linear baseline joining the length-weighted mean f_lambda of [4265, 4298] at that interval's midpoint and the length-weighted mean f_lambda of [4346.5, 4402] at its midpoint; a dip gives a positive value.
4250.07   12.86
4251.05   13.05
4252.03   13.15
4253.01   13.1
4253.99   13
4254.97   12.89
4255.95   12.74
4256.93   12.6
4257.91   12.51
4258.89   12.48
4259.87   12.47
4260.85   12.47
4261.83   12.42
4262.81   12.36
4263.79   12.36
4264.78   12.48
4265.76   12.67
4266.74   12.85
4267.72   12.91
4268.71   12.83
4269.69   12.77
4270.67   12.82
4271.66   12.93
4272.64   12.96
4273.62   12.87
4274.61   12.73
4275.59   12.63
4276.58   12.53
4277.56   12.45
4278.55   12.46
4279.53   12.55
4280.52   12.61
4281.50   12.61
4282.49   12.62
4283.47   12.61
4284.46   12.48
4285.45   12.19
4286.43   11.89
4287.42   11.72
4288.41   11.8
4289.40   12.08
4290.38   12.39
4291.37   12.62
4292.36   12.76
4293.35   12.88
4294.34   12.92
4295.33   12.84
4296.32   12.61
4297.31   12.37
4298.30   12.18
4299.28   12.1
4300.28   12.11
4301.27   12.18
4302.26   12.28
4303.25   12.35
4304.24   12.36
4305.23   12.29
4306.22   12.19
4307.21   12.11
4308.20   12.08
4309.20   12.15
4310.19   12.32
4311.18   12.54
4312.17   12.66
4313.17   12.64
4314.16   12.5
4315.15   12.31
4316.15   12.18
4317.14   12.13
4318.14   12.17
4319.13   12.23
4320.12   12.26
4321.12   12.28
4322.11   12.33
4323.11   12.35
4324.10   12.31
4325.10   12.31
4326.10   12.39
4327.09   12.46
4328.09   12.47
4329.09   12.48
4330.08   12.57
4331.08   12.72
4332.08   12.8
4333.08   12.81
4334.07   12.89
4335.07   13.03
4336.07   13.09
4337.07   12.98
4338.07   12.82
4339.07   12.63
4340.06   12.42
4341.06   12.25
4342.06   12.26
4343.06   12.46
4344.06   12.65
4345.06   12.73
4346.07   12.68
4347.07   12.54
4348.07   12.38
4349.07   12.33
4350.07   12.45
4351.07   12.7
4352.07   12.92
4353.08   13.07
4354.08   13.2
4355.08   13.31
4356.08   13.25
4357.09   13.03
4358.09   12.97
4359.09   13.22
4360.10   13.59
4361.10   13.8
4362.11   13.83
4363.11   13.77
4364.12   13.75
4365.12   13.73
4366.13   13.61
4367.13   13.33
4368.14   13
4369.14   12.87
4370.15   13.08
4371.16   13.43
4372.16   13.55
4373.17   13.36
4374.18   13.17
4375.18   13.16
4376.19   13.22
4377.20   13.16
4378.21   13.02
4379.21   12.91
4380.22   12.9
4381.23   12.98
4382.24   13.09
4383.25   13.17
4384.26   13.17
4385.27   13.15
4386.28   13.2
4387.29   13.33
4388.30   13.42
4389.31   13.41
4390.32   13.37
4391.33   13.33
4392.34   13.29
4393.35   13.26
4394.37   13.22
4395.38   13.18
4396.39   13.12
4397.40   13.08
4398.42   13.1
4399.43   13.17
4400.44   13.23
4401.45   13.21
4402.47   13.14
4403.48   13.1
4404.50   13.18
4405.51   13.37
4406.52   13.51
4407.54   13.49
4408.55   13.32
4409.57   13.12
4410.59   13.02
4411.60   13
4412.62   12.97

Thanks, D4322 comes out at 1.4 AA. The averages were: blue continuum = 12.6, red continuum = 13.2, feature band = 12.4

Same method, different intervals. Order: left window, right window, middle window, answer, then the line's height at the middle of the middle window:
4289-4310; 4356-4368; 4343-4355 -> 0.5 AA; 13.2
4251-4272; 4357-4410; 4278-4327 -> 2.1 AA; 12.9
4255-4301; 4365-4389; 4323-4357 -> 0.7 AA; 12.9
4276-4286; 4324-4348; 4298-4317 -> 0.4 AA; 12.6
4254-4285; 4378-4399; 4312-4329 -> 0.7 AA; 12.9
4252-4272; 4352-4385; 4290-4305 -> 0.5 AA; 12.9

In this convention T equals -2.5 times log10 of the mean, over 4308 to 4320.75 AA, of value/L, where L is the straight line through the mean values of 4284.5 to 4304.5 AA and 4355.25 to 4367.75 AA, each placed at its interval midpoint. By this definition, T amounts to 0.030 mag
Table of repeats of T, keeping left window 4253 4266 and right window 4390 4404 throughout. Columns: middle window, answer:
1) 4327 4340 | 0.014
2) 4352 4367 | -0.032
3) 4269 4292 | 0.016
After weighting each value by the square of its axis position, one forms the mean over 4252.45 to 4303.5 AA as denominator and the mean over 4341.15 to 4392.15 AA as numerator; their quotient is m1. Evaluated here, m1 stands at 1.09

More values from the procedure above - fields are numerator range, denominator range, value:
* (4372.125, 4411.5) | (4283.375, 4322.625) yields 1.12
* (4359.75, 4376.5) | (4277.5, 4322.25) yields 1.12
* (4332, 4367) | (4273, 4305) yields 1.07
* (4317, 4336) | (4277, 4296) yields 1.02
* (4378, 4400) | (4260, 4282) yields 1.10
